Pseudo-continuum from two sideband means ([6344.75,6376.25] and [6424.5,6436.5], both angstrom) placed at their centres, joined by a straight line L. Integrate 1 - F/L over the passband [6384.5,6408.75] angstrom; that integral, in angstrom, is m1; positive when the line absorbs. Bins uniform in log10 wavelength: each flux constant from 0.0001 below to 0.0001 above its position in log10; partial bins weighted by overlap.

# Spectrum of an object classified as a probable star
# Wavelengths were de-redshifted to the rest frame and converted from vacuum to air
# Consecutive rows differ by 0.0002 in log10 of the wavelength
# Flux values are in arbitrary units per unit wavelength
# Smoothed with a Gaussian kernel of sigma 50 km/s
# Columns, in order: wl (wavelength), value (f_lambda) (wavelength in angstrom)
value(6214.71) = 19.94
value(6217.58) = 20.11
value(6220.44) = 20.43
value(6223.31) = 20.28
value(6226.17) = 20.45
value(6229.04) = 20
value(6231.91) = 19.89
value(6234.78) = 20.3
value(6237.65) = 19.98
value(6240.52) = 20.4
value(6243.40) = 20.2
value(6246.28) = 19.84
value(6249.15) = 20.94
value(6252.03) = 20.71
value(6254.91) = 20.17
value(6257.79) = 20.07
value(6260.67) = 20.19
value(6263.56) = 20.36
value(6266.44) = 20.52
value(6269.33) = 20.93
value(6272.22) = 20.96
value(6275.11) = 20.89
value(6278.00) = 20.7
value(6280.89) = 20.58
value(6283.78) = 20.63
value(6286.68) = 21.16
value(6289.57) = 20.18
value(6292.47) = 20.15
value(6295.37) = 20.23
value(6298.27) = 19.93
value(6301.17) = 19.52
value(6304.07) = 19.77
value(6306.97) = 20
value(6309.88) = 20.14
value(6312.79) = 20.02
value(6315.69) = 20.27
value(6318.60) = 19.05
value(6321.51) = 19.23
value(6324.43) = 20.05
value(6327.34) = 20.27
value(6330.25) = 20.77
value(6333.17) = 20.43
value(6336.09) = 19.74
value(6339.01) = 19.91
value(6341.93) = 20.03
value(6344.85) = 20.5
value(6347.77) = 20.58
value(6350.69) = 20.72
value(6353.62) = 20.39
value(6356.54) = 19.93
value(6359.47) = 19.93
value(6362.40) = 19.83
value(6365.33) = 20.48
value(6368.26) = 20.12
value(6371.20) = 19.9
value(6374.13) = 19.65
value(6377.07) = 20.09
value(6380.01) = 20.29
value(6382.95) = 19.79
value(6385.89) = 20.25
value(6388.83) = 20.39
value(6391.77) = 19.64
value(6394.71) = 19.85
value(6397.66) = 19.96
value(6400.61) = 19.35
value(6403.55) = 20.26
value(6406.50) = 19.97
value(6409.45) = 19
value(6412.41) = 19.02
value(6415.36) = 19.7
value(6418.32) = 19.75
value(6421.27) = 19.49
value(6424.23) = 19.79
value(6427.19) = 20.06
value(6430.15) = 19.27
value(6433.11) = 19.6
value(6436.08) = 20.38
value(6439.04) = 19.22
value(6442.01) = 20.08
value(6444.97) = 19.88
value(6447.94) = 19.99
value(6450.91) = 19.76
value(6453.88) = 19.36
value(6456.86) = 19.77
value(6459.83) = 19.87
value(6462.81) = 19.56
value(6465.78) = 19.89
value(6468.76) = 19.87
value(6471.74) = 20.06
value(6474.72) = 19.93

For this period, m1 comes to 0.0 angstrom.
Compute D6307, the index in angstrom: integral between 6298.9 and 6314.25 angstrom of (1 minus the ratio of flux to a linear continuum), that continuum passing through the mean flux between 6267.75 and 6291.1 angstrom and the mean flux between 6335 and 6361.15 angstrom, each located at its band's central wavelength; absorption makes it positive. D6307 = 0.5 angstrom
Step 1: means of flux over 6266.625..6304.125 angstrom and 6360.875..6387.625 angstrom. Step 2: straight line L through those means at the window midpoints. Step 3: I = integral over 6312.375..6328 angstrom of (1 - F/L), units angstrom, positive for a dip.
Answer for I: 0.4 angstrom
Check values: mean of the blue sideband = 20.5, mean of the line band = 19.8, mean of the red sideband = 20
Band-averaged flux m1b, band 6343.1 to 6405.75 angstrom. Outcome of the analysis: 20.1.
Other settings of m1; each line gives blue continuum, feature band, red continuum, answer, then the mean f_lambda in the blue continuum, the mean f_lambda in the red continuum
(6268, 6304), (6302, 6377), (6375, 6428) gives 0.3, 20.5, 19.8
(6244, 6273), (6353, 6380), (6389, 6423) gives -0.2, 20.4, 19.7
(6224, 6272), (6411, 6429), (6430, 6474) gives 0.2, 20.3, 19.8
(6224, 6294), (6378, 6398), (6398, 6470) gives -0.1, 20.4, 19.7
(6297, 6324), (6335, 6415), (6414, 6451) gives -0.8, 19.8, 19.8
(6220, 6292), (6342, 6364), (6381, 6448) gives -0.3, 20.4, 19.8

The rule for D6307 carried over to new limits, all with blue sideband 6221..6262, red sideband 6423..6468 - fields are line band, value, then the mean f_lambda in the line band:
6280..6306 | -0.13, 20.2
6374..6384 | -0.04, 20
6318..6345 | 0.04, 20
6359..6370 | -0.08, 20.1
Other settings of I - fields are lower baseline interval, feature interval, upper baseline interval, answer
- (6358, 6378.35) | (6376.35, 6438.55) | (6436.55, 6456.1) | 0.3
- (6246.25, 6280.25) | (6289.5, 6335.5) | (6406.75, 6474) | 0.7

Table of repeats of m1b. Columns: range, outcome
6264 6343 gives 20.2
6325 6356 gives 20.3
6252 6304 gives 20.4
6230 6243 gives 20.1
